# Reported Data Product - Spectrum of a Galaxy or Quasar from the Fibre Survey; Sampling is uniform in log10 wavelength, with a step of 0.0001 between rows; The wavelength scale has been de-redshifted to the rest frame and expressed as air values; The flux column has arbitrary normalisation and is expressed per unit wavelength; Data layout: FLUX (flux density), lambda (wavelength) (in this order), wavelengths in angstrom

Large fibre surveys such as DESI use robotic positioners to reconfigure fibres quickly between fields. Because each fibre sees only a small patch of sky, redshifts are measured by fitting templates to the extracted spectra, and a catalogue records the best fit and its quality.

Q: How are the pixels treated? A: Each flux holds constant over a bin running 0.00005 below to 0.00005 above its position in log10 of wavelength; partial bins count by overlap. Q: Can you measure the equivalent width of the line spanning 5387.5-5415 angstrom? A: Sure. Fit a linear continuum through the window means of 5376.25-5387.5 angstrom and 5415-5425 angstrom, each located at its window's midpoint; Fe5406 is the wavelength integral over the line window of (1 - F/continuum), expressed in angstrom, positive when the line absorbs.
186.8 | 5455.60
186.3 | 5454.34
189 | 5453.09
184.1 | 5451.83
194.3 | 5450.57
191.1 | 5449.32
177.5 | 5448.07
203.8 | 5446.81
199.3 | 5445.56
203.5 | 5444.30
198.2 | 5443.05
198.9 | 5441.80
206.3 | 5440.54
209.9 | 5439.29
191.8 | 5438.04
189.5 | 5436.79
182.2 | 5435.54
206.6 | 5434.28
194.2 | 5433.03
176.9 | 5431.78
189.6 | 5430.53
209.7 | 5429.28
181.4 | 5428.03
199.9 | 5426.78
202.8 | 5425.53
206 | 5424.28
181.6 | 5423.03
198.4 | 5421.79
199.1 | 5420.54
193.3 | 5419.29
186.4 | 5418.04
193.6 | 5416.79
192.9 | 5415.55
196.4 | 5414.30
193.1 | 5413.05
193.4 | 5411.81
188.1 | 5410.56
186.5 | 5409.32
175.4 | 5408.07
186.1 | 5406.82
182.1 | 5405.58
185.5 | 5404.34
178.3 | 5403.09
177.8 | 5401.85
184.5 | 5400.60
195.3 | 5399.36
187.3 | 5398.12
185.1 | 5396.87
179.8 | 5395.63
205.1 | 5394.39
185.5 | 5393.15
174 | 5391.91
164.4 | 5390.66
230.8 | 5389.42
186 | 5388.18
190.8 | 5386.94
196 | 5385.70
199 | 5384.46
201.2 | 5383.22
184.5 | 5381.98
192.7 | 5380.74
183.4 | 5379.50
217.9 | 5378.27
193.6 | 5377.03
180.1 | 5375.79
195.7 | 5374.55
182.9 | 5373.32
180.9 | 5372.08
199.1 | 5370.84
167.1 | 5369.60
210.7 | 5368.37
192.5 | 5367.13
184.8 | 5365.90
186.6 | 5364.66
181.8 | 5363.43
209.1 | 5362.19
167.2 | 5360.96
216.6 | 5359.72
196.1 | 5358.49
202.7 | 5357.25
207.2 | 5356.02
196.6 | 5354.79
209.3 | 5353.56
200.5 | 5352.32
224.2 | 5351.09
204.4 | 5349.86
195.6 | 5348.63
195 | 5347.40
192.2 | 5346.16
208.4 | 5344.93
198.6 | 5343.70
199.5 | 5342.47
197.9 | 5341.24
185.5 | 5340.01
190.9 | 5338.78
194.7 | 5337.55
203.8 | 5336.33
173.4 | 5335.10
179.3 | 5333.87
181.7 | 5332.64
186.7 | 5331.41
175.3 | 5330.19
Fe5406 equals 1.0 angstrom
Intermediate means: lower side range 195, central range 187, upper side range 194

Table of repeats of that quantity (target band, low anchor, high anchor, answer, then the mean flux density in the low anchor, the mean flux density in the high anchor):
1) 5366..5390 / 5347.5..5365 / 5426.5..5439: 0.50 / 200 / 192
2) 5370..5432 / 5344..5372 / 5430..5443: 1.67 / 197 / 195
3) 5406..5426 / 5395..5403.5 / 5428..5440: -0.31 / 184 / 194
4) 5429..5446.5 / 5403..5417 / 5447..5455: -0.83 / 188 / 188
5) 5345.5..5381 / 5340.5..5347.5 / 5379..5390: 0.34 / 198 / 196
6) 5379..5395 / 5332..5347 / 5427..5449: 0.15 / 192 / 195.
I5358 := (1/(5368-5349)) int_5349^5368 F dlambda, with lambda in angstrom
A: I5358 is 199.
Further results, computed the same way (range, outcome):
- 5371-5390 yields 194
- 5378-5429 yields 191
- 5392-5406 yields 186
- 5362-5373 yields 189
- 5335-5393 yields 195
